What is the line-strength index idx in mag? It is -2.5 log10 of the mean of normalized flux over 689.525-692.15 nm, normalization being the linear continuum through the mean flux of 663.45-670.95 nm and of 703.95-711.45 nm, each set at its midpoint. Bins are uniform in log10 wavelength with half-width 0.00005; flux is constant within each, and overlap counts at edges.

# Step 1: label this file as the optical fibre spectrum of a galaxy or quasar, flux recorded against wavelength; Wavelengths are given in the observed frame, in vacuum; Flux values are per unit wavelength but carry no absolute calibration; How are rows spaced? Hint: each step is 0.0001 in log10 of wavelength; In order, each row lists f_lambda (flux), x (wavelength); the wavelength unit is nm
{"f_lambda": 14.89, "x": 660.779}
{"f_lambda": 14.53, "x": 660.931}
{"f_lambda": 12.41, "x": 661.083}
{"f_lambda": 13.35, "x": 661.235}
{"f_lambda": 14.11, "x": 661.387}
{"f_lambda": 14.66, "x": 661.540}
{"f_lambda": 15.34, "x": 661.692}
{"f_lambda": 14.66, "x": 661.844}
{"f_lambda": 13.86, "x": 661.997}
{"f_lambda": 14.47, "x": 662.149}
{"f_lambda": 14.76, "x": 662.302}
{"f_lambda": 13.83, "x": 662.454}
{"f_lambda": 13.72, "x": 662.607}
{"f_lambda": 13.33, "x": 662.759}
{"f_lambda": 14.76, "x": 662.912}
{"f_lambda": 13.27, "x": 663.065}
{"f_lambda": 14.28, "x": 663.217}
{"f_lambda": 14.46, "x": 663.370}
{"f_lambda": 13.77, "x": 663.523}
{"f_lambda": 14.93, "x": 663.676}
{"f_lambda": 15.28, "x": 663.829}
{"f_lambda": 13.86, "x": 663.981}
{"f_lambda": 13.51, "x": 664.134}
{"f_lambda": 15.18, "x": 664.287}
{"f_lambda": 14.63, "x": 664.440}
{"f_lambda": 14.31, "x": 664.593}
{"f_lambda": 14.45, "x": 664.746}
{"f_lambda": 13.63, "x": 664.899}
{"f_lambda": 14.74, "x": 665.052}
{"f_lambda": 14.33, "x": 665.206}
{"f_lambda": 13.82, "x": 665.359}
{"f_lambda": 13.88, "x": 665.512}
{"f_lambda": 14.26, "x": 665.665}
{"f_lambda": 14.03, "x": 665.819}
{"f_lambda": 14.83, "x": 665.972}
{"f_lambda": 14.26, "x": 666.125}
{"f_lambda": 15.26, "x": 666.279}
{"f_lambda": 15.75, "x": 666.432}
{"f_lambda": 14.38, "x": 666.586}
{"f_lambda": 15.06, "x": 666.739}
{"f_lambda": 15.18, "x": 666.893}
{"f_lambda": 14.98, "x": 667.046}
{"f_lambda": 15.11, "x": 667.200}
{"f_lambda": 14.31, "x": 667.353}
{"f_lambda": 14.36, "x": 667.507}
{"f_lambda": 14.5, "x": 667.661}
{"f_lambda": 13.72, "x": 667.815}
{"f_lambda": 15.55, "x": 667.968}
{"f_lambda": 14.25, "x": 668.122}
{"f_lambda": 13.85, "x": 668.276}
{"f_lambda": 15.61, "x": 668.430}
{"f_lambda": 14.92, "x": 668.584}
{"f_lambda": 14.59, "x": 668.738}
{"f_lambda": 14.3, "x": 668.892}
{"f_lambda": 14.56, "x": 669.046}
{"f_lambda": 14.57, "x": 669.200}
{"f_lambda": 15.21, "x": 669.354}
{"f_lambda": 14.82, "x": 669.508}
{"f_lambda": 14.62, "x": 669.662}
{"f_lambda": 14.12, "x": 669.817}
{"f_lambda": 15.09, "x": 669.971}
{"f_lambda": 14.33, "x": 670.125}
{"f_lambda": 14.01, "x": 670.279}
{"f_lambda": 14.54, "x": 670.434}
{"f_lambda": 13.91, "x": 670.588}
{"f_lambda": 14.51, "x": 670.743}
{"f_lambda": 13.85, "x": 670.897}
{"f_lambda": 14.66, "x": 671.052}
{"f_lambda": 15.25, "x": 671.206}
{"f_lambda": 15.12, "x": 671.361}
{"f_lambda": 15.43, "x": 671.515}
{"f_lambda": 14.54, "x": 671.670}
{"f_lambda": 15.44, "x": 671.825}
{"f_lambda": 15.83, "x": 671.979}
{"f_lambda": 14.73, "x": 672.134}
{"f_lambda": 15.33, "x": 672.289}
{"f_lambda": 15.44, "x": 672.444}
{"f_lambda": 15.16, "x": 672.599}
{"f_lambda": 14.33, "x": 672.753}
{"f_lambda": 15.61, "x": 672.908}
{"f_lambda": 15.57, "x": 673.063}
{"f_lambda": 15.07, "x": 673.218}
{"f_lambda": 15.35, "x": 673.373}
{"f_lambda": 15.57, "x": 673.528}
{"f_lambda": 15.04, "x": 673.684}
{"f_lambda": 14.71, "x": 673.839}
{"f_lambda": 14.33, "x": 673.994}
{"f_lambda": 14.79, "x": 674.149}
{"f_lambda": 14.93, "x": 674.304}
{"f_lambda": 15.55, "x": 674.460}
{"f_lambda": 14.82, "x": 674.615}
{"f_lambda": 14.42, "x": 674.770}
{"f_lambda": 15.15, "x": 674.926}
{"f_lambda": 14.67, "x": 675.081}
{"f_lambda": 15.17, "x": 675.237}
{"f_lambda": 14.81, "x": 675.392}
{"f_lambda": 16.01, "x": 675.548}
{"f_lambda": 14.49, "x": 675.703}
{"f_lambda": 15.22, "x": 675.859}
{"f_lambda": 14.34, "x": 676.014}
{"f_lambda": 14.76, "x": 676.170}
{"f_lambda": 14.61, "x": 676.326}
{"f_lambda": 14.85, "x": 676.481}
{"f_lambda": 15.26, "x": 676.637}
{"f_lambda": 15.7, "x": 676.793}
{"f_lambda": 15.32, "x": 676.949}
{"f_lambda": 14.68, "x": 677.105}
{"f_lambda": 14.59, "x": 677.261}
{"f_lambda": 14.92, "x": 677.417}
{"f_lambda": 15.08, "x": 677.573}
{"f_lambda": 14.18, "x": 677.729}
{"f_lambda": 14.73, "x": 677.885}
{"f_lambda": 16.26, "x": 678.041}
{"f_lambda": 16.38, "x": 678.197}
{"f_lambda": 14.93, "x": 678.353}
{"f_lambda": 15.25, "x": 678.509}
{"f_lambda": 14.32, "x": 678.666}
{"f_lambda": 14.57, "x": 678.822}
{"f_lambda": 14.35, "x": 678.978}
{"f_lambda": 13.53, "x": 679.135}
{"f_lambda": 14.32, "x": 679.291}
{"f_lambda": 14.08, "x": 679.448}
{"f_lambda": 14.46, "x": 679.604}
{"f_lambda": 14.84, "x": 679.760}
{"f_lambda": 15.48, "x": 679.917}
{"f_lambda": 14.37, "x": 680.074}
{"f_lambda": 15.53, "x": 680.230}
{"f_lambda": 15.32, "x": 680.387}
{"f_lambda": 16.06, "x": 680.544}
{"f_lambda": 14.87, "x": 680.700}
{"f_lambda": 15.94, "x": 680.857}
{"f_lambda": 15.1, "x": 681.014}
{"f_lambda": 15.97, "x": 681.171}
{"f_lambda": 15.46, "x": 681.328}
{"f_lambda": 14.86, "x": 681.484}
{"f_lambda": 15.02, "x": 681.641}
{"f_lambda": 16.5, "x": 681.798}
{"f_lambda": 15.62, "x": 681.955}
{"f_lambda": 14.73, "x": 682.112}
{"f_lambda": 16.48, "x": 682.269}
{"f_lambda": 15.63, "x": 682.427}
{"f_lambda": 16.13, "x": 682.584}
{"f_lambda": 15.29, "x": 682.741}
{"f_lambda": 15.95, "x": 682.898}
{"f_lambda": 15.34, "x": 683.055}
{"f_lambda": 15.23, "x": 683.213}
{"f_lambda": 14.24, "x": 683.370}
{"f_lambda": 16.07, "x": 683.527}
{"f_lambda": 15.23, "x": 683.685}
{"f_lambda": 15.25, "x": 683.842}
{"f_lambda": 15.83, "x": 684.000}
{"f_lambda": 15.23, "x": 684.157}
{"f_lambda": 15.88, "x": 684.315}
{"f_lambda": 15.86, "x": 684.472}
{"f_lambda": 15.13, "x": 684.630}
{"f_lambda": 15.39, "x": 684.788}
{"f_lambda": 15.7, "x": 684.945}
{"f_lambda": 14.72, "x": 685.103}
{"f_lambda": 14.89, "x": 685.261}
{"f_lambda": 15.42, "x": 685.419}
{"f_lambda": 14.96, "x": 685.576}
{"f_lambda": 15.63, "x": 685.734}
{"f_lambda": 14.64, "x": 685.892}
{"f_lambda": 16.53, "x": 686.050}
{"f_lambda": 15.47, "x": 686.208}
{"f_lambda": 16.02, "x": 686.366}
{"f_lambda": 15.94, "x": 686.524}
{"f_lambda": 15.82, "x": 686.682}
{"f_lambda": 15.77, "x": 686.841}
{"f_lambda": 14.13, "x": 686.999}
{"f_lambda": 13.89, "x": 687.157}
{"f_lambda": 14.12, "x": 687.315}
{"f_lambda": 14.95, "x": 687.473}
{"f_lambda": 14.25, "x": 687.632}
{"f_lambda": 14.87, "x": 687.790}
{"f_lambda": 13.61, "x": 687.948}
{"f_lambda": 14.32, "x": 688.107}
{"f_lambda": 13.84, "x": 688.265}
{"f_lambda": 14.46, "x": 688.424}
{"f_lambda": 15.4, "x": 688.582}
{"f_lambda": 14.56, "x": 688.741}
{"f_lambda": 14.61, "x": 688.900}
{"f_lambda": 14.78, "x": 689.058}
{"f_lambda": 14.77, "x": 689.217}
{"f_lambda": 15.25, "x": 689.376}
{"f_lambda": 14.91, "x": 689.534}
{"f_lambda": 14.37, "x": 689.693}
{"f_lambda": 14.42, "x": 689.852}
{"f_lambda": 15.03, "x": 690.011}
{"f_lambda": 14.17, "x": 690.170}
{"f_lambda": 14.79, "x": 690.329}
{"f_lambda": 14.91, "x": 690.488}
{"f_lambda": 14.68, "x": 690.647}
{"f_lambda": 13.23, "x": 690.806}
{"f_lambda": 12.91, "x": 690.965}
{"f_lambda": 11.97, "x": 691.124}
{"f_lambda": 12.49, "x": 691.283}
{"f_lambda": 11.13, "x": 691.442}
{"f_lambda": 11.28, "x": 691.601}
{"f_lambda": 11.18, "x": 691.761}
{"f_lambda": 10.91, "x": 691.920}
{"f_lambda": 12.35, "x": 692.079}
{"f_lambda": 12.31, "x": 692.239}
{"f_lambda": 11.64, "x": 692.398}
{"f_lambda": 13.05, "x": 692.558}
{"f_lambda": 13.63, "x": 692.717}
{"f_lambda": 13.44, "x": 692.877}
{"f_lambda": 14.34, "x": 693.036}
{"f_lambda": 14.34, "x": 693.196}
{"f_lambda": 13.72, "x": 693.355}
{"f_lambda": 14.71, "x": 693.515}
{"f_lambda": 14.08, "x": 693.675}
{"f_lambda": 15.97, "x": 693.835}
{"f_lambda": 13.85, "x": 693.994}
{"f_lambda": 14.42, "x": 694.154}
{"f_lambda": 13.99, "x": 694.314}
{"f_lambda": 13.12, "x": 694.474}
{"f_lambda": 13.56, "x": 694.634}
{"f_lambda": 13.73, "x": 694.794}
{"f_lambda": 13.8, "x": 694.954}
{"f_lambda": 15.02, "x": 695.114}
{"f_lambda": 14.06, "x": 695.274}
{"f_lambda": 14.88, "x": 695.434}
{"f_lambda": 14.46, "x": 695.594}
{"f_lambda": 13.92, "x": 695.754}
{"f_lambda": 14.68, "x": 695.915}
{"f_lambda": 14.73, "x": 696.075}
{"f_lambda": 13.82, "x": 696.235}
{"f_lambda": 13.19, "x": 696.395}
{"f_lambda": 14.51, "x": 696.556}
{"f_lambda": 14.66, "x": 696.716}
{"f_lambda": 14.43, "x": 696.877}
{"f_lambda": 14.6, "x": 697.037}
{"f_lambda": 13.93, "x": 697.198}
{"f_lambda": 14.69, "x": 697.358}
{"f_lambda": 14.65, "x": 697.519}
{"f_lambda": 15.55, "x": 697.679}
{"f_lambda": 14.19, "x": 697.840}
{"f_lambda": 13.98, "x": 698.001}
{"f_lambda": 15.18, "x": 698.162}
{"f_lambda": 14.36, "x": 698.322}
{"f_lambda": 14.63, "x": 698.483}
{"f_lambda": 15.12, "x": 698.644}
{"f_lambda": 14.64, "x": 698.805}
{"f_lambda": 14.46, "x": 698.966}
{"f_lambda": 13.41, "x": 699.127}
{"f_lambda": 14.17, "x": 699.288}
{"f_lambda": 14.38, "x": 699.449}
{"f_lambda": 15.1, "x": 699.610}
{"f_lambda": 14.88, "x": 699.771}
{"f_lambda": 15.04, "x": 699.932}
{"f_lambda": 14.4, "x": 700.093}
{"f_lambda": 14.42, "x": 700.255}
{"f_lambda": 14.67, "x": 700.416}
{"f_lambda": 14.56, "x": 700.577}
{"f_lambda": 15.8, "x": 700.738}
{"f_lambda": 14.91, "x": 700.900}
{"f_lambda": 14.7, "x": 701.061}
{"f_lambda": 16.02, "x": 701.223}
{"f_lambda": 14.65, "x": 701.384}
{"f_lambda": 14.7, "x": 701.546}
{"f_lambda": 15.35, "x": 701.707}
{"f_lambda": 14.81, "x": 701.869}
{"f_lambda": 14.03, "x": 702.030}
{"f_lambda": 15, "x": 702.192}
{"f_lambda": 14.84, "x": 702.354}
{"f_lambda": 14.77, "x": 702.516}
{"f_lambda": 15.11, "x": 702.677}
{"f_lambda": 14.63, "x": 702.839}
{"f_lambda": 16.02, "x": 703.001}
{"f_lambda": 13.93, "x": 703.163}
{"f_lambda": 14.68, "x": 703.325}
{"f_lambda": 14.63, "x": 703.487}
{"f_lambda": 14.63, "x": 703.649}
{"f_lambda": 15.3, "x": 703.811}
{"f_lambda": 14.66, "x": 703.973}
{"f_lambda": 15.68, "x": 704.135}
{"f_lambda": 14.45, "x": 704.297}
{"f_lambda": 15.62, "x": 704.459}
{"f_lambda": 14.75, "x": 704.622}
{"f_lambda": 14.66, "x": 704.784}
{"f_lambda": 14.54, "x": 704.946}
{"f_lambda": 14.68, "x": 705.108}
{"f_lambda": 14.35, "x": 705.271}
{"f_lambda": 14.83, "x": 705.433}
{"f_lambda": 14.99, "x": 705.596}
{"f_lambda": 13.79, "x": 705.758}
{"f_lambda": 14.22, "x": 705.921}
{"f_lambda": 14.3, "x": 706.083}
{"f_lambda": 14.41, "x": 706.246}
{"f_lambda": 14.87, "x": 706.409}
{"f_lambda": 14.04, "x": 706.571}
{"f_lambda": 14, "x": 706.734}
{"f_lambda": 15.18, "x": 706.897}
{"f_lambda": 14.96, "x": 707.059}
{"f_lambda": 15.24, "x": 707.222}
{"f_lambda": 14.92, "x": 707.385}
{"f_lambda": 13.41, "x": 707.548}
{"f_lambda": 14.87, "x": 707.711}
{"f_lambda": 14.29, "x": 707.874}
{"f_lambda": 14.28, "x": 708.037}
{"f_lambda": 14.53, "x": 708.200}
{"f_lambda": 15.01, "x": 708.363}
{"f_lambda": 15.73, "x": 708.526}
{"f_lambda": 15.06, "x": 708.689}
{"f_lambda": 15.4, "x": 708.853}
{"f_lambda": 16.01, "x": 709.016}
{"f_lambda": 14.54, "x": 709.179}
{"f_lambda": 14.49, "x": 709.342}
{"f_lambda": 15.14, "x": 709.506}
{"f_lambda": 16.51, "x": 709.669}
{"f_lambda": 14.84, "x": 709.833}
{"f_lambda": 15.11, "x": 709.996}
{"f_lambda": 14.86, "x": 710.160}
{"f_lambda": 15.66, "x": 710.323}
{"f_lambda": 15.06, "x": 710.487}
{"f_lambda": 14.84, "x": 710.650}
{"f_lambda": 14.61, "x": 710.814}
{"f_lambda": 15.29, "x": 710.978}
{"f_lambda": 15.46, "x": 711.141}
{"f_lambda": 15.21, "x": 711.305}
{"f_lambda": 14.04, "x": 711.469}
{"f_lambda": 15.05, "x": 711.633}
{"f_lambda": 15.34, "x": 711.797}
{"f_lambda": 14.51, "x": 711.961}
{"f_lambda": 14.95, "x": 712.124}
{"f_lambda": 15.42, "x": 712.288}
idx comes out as 0.120 mag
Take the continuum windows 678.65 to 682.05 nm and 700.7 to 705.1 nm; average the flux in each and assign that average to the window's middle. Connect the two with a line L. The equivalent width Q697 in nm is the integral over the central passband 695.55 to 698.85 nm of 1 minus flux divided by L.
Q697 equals 0.10 nm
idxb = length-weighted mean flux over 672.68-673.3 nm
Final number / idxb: 15.2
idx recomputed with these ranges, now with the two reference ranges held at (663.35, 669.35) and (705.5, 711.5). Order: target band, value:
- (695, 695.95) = 0.02 mag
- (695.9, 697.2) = 0.04 mag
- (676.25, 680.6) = -0.02 mag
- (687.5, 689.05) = 0.02 mag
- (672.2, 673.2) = -0.05 mag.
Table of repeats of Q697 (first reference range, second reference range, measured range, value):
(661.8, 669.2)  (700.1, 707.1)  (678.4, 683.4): -0.201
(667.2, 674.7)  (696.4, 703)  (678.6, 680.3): 0.029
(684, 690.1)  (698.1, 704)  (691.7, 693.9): 0.242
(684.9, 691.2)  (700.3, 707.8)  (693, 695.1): 0.083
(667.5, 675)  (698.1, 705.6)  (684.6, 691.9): 0.185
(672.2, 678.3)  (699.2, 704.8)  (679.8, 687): -0.223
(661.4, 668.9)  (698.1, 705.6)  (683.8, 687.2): -0.172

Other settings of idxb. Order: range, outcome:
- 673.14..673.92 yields 15.1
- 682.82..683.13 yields 15.7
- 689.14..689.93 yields 14.7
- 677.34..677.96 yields 14.7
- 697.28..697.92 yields 14.8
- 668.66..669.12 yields 14.5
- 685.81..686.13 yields 15.6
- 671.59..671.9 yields 15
